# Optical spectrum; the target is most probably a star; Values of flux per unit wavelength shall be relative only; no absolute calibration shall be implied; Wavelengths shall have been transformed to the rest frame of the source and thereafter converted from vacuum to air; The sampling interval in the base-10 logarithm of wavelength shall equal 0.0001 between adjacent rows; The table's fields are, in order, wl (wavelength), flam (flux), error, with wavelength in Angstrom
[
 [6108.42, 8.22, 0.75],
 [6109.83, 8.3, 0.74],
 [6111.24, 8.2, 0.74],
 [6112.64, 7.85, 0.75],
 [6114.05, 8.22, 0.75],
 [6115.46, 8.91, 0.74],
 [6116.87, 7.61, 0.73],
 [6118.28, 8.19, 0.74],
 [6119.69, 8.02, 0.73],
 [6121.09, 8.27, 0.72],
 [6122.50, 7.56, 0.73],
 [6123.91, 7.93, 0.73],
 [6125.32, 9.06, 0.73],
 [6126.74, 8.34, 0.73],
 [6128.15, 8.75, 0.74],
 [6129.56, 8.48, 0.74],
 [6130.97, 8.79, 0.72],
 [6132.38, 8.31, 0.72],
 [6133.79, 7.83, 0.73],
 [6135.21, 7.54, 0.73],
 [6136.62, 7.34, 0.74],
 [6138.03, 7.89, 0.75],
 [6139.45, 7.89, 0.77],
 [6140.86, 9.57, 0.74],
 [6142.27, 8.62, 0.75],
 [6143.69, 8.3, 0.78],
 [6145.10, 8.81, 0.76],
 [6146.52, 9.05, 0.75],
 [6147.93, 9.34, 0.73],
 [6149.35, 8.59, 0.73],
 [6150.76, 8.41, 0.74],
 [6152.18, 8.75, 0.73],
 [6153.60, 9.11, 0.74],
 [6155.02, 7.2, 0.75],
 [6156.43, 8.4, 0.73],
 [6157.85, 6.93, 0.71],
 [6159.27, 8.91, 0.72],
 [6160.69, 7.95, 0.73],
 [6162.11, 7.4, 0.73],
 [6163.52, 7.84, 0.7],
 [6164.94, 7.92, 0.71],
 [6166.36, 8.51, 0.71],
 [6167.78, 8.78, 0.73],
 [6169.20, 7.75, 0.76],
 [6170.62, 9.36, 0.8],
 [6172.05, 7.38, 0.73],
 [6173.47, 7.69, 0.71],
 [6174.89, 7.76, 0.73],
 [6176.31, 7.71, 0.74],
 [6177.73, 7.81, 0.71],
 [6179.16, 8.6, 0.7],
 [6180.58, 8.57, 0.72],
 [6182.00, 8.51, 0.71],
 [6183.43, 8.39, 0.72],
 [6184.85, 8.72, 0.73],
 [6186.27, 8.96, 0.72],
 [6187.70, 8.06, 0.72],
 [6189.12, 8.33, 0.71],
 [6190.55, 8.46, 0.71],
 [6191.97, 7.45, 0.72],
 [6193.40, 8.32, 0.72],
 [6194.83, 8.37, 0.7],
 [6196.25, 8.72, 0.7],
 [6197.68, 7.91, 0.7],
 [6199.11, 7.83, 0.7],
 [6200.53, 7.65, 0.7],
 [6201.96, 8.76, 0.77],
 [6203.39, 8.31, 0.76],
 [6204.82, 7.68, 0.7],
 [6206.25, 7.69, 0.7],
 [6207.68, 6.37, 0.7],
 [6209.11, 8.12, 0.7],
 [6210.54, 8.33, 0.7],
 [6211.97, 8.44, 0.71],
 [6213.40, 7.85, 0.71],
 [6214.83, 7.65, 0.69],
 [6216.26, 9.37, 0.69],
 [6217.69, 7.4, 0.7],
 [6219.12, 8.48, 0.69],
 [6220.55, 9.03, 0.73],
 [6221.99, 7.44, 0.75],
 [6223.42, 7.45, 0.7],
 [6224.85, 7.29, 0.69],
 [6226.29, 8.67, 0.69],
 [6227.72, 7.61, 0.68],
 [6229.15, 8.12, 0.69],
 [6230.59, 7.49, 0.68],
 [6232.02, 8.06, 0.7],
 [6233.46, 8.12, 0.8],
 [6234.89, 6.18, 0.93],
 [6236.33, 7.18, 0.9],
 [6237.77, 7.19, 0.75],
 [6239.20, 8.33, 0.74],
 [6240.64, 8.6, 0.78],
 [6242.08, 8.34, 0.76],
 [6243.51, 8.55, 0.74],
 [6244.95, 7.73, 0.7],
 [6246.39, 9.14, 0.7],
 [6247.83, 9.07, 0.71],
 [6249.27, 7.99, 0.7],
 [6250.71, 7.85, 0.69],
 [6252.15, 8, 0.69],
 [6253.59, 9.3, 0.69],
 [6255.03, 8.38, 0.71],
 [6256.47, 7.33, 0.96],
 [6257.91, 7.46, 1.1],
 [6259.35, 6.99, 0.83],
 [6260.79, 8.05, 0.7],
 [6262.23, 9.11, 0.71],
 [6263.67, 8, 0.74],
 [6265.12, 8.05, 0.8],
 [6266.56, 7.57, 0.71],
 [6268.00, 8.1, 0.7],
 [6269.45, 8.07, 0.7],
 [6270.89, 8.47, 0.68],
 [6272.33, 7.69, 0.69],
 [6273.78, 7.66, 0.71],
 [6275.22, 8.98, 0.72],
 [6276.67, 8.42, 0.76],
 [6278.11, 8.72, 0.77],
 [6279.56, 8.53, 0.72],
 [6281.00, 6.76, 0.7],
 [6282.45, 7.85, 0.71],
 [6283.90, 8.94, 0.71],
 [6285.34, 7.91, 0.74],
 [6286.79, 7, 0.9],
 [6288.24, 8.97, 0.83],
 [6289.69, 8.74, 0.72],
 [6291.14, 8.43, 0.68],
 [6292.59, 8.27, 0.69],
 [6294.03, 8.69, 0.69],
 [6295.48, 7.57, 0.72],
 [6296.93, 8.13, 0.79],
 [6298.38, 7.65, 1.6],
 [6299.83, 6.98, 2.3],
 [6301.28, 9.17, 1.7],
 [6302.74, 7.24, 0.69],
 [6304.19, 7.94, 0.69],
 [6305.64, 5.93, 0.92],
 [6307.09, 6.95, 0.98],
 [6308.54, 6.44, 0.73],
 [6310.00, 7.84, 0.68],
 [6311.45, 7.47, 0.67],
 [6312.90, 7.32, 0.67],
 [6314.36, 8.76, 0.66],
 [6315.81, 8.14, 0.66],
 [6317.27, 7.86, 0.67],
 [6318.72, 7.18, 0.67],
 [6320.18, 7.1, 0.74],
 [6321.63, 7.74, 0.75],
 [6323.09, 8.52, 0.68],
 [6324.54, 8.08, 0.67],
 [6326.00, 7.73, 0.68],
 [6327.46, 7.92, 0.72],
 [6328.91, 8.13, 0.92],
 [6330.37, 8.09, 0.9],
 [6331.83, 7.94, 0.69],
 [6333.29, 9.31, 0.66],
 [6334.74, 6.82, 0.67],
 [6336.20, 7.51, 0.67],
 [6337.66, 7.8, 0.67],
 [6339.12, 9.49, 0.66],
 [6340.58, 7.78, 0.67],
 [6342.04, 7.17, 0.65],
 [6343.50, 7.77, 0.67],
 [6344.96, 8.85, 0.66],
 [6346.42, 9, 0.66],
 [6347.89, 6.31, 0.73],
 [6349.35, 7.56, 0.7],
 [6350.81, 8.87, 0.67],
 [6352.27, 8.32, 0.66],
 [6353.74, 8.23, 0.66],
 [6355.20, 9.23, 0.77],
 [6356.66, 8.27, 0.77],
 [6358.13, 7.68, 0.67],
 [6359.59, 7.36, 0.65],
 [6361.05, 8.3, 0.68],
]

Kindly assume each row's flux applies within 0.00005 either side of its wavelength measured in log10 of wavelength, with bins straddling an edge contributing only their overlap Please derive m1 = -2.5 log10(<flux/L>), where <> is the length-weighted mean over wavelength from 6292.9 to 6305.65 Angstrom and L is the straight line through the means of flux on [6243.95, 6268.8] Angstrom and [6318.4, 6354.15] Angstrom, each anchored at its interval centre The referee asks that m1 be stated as 0.031 mag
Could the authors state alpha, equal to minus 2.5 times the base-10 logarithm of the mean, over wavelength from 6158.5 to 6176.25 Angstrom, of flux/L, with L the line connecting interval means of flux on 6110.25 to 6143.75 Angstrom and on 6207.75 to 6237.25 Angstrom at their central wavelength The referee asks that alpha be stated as 0.00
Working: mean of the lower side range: 8.23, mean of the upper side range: 7.87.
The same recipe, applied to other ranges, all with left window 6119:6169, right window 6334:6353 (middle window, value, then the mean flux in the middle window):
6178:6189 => -0.04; 8.5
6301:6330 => 0.05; 7.65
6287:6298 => -0.04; 8.31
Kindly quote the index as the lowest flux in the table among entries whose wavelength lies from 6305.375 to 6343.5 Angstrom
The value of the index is 5.93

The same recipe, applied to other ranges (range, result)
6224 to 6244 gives 6.18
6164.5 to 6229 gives 6.37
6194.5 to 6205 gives 7.65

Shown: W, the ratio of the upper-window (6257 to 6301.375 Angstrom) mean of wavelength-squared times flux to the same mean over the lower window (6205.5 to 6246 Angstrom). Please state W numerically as 1.0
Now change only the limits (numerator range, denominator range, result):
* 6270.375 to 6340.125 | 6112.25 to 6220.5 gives 1.01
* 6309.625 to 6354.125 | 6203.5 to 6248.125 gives 1.03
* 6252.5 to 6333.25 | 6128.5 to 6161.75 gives 1.00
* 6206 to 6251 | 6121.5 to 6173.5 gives 0.99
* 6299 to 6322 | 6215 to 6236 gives 0.98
